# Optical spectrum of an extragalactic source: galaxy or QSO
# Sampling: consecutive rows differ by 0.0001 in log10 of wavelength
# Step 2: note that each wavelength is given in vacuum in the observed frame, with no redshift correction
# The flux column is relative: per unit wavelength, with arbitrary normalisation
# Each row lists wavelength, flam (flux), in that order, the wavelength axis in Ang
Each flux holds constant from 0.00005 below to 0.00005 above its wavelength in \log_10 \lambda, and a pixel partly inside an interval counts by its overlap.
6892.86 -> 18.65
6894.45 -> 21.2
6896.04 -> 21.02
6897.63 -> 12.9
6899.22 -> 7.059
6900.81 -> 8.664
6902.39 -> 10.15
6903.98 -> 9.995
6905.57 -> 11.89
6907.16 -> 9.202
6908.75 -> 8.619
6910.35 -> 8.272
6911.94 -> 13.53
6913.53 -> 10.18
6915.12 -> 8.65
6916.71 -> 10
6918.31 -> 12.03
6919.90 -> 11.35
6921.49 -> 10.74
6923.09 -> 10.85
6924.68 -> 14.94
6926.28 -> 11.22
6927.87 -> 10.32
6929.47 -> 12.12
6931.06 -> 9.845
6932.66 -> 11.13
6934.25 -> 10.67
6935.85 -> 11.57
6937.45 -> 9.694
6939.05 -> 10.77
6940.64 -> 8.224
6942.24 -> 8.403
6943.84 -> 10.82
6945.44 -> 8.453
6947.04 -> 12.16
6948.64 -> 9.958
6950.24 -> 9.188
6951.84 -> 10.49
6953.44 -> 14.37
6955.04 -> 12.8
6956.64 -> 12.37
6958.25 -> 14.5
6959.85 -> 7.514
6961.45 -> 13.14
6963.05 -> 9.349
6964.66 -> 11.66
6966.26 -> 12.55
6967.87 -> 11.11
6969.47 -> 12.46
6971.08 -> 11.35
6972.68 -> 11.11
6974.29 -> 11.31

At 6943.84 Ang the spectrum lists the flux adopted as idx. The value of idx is 10.82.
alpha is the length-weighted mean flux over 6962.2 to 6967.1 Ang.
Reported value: 11.2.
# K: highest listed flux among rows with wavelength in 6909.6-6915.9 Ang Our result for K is 13.53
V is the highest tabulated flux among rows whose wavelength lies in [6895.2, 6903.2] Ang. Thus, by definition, 21.02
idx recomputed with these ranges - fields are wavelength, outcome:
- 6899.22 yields 7.059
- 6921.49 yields 10.74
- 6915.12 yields 8.65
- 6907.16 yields 9.202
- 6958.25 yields 14.5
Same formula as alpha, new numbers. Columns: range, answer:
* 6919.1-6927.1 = 11.8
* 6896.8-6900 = 10.1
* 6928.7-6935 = 11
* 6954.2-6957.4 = 12.6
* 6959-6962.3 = 10.4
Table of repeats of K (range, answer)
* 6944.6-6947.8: 12.16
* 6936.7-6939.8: 10.77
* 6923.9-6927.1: 14.94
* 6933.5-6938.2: 11.57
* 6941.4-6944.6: 10.82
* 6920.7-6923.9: 10.85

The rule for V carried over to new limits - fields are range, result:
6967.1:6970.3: 12.46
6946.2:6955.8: 14.37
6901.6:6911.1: 11.89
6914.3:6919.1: 12.03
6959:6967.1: 13.14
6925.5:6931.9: 12.12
